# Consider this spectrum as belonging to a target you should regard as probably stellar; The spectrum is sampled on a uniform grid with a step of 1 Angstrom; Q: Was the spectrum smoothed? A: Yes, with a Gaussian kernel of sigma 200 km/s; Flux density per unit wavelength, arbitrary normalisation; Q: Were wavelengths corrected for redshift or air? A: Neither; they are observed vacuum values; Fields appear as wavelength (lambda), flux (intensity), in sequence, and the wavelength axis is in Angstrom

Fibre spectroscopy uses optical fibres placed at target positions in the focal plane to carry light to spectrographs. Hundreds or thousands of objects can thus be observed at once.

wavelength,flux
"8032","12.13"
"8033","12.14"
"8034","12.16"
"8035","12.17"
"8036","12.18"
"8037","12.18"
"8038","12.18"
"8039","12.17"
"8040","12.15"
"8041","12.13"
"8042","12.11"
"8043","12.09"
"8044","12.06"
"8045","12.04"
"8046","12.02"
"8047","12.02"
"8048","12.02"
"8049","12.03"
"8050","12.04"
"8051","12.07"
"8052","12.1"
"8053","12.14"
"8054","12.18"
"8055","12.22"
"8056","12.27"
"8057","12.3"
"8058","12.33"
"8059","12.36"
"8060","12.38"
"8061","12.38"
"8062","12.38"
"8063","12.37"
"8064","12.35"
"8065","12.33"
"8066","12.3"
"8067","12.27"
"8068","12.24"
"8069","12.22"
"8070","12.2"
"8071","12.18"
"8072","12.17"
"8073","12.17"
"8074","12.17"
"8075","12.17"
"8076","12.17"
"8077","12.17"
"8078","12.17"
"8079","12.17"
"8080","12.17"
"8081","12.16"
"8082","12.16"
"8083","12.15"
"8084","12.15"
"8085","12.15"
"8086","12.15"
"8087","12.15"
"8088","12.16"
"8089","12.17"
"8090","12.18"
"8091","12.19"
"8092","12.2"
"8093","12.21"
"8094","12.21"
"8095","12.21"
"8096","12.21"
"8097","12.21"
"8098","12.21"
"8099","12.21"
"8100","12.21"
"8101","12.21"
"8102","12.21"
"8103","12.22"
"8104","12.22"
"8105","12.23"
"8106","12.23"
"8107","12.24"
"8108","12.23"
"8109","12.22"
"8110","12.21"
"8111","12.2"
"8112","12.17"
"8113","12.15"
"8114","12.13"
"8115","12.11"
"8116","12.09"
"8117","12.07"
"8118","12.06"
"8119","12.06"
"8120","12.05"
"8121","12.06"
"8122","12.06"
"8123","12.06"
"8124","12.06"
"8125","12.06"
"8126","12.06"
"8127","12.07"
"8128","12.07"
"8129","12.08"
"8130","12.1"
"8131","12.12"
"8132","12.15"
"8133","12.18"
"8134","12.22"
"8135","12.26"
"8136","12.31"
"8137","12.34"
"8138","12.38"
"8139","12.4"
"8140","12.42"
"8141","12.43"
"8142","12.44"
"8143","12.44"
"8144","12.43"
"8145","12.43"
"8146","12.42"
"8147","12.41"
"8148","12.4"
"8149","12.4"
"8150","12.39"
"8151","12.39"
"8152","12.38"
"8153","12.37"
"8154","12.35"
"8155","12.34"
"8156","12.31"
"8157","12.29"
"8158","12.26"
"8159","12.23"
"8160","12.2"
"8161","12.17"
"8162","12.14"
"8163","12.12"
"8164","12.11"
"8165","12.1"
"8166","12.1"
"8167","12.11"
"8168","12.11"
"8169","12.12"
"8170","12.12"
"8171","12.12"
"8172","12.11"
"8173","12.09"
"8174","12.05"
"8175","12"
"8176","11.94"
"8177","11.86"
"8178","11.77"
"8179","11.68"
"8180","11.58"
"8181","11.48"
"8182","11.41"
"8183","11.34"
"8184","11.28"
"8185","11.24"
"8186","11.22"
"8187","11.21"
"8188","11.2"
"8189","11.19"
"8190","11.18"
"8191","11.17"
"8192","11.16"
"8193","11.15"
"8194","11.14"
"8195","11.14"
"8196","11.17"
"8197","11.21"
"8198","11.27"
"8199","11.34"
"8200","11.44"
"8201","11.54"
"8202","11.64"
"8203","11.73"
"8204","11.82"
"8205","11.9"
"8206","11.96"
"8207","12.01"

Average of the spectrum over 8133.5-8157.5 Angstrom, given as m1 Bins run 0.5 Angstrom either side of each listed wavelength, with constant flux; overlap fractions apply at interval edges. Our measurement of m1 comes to 12.4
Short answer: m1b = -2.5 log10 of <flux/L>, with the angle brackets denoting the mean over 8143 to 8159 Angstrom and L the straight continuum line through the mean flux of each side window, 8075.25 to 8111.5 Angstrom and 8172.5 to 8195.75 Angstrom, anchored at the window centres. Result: -0.06 mag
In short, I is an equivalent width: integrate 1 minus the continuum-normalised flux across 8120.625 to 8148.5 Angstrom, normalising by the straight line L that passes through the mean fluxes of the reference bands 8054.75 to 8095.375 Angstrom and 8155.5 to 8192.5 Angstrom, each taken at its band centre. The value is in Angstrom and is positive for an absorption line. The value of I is -0.6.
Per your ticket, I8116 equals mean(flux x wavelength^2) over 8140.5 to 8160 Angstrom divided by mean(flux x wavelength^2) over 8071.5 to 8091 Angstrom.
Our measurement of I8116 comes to 1.03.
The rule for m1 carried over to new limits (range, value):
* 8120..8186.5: 12.1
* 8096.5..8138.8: 12.2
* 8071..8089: 12.2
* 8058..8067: 12.4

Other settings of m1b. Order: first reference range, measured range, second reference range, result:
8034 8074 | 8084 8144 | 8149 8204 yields -0.018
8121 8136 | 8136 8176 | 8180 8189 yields -0.049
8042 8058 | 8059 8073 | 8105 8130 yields -0.015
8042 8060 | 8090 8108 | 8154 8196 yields -0.019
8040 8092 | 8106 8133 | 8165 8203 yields -0.019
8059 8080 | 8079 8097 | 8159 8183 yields 0.002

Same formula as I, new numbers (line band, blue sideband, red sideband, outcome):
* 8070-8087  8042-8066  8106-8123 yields 0.0 Angstrom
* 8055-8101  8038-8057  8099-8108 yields -0.2 Angstrom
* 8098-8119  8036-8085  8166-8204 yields -0.4 Angstrom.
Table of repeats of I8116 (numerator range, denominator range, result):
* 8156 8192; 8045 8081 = 0.99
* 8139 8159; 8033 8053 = 1.05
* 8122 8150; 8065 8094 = 1.02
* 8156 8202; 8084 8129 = 0.98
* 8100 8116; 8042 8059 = 1.02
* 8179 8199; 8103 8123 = 0.94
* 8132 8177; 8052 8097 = 1.02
